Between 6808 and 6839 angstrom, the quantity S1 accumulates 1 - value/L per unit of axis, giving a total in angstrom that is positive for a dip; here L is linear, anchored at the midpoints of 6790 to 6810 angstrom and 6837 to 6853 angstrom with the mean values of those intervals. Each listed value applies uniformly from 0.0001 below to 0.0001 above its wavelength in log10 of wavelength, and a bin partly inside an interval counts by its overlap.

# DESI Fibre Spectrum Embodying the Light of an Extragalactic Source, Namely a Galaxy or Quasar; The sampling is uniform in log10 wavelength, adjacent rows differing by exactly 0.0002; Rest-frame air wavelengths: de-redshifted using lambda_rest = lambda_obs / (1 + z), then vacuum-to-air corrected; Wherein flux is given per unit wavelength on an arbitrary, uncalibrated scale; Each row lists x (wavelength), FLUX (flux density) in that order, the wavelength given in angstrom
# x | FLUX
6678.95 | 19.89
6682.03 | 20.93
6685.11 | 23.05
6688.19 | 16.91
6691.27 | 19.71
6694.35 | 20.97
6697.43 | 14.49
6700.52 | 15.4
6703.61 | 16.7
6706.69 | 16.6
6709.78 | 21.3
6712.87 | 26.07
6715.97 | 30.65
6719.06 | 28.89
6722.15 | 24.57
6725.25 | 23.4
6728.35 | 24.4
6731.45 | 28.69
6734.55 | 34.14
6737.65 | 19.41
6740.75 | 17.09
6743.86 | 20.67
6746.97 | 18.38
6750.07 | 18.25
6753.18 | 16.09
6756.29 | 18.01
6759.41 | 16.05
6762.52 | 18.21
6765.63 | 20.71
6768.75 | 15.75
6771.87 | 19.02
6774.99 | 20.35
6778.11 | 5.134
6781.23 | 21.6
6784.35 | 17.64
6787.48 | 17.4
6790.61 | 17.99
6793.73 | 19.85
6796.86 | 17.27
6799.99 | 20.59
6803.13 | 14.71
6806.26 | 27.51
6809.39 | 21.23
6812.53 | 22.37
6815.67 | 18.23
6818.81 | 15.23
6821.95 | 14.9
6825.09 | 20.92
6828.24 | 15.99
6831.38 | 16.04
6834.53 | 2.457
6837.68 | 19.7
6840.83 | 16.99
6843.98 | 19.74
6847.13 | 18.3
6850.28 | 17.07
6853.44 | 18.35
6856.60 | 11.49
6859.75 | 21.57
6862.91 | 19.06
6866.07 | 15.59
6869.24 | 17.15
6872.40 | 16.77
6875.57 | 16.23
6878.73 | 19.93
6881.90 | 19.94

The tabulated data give 4.0 angstrom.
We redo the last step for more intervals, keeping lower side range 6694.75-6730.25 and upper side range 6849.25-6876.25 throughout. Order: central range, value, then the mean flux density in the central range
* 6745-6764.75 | 2.9 angstrom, 17.7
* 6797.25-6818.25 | -1.6 angstrom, 20.3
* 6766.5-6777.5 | 1.5 angstrom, 17.4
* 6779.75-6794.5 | 0.6 angstrom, 18.8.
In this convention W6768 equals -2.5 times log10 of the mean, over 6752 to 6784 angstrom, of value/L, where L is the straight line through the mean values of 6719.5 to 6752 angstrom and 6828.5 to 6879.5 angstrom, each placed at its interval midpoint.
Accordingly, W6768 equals 0.24 mag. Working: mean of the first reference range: 23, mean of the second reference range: 16.6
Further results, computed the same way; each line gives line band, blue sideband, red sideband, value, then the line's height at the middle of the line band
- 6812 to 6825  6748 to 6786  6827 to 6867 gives -0.063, 16.7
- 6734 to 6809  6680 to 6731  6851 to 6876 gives 0.060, 19.7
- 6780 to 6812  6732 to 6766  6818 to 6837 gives -0.183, 16.7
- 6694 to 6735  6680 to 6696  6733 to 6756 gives -0.137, 20.3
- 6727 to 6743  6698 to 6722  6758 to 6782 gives -0.225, 19.9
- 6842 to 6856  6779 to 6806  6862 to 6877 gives -0.033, 17.3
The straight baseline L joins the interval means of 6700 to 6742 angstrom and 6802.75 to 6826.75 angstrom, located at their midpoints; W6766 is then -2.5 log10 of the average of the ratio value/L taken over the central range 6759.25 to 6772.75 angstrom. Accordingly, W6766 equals 0.197 mag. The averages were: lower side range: 23.6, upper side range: 19.6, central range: 18.1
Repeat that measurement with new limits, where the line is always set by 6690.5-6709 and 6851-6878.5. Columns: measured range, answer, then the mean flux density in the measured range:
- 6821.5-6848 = 0.07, 16.1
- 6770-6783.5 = 0.05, 16.6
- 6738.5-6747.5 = -0.09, 18.8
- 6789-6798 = -0.07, 18.4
